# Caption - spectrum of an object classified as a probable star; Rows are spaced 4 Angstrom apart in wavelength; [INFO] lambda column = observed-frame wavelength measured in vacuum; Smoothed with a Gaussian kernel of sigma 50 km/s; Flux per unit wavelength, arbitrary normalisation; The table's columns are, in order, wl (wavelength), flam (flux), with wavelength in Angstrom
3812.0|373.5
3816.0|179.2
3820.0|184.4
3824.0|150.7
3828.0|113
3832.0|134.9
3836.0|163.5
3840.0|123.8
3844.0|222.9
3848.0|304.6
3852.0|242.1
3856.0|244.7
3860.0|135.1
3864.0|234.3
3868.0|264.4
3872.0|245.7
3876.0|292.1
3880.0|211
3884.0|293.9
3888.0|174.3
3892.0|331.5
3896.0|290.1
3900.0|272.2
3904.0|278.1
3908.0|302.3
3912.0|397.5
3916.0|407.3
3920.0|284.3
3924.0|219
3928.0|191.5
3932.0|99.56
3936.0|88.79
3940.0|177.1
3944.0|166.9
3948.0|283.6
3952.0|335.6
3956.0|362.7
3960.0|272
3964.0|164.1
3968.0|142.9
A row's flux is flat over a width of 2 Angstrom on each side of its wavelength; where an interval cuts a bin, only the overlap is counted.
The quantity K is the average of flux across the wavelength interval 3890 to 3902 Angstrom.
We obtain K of 298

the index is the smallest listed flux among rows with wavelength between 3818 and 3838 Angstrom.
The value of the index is 113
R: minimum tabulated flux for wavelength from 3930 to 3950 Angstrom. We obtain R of 88.79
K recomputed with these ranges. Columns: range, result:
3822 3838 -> 141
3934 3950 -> 179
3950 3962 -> 323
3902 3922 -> 334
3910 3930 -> 300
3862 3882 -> 250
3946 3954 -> 310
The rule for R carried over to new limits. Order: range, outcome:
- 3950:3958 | 335.6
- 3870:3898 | 174.3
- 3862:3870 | 234.3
